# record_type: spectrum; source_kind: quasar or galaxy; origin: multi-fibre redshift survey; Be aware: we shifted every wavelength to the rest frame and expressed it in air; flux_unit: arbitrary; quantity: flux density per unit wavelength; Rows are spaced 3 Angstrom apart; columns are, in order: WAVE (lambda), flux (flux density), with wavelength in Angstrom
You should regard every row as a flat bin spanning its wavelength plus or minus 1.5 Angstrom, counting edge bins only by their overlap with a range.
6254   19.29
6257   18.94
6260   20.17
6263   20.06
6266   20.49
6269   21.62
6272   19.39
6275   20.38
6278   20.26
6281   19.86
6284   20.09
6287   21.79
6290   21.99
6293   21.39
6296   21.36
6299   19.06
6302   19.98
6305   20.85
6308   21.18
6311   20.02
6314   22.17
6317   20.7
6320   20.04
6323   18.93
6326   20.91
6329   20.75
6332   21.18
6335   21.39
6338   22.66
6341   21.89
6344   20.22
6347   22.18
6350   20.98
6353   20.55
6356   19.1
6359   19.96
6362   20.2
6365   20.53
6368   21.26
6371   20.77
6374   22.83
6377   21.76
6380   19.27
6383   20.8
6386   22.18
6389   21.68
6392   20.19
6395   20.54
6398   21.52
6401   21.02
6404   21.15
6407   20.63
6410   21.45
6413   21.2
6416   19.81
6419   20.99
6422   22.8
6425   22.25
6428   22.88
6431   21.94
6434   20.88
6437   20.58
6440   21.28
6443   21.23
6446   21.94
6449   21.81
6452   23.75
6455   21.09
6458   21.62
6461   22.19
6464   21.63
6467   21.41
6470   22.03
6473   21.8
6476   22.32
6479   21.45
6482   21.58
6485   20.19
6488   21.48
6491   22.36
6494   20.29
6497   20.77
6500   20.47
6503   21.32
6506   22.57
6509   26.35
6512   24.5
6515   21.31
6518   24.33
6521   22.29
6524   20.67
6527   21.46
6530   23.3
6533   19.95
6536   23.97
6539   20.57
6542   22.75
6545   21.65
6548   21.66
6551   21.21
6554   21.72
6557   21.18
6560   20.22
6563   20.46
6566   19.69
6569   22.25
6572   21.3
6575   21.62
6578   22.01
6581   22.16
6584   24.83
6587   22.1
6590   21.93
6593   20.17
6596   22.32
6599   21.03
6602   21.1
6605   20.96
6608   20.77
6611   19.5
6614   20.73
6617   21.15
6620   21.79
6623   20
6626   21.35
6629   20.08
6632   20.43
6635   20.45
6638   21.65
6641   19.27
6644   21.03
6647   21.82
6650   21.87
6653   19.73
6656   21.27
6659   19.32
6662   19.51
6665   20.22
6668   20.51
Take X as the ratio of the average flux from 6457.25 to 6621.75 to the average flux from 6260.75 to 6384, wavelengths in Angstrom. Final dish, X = 1.0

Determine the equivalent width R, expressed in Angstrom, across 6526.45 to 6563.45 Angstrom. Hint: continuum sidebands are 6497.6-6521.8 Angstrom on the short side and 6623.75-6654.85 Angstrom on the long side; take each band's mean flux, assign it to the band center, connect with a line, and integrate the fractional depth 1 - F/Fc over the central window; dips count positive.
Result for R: 1.1 Angstrom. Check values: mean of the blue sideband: 22.8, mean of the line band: 21.6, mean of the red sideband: 20.8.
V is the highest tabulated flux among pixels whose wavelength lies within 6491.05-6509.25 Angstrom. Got 26.35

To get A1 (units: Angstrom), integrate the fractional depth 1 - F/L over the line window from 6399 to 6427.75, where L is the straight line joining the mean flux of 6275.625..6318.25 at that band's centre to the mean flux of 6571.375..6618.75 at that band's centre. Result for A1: -0.4 Angstrom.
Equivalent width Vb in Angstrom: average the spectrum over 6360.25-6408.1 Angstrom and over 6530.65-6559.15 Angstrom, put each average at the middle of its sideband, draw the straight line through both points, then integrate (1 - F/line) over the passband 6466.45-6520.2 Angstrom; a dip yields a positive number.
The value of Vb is -1.5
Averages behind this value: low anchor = 21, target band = 22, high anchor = 21.6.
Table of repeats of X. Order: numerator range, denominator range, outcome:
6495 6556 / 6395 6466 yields 1.03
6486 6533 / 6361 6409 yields 1.05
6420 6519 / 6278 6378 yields 1.05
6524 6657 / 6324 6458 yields 1.00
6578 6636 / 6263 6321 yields 1.03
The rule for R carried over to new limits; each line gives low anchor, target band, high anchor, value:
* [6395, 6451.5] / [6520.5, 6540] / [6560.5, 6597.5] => -0.12 Angstrom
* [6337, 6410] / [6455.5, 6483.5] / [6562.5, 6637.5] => -0.88 Angstrom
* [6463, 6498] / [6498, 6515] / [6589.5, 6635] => -1.19 Angstrom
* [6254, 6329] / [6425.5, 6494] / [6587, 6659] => -3.32 Angstrom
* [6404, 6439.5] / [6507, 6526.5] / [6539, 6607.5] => -1.51 Angstrom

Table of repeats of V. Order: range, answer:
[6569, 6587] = 24.83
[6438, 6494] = 23.75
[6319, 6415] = 22.83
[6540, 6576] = 22.75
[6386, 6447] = 22.88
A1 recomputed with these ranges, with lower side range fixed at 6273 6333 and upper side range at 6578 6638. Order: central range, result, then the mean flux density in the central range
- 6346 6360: 0.1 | 20.5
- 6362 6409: -0.6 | 21.1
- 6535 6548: -0.6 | 22.1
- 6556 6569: 0.4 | 20.6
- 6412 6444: -0.9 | 21.4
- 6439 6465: -1.2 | 21.9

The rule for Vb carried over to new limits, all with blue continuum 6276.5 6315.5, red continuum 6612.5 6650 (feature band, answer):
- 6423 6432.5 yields -0.72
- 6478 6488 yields -0.14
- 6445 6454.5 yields -0.72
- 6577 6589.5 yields -1.14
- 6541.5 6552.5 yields -0.47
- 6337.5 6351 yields -0.49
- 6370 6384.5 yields -0.21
